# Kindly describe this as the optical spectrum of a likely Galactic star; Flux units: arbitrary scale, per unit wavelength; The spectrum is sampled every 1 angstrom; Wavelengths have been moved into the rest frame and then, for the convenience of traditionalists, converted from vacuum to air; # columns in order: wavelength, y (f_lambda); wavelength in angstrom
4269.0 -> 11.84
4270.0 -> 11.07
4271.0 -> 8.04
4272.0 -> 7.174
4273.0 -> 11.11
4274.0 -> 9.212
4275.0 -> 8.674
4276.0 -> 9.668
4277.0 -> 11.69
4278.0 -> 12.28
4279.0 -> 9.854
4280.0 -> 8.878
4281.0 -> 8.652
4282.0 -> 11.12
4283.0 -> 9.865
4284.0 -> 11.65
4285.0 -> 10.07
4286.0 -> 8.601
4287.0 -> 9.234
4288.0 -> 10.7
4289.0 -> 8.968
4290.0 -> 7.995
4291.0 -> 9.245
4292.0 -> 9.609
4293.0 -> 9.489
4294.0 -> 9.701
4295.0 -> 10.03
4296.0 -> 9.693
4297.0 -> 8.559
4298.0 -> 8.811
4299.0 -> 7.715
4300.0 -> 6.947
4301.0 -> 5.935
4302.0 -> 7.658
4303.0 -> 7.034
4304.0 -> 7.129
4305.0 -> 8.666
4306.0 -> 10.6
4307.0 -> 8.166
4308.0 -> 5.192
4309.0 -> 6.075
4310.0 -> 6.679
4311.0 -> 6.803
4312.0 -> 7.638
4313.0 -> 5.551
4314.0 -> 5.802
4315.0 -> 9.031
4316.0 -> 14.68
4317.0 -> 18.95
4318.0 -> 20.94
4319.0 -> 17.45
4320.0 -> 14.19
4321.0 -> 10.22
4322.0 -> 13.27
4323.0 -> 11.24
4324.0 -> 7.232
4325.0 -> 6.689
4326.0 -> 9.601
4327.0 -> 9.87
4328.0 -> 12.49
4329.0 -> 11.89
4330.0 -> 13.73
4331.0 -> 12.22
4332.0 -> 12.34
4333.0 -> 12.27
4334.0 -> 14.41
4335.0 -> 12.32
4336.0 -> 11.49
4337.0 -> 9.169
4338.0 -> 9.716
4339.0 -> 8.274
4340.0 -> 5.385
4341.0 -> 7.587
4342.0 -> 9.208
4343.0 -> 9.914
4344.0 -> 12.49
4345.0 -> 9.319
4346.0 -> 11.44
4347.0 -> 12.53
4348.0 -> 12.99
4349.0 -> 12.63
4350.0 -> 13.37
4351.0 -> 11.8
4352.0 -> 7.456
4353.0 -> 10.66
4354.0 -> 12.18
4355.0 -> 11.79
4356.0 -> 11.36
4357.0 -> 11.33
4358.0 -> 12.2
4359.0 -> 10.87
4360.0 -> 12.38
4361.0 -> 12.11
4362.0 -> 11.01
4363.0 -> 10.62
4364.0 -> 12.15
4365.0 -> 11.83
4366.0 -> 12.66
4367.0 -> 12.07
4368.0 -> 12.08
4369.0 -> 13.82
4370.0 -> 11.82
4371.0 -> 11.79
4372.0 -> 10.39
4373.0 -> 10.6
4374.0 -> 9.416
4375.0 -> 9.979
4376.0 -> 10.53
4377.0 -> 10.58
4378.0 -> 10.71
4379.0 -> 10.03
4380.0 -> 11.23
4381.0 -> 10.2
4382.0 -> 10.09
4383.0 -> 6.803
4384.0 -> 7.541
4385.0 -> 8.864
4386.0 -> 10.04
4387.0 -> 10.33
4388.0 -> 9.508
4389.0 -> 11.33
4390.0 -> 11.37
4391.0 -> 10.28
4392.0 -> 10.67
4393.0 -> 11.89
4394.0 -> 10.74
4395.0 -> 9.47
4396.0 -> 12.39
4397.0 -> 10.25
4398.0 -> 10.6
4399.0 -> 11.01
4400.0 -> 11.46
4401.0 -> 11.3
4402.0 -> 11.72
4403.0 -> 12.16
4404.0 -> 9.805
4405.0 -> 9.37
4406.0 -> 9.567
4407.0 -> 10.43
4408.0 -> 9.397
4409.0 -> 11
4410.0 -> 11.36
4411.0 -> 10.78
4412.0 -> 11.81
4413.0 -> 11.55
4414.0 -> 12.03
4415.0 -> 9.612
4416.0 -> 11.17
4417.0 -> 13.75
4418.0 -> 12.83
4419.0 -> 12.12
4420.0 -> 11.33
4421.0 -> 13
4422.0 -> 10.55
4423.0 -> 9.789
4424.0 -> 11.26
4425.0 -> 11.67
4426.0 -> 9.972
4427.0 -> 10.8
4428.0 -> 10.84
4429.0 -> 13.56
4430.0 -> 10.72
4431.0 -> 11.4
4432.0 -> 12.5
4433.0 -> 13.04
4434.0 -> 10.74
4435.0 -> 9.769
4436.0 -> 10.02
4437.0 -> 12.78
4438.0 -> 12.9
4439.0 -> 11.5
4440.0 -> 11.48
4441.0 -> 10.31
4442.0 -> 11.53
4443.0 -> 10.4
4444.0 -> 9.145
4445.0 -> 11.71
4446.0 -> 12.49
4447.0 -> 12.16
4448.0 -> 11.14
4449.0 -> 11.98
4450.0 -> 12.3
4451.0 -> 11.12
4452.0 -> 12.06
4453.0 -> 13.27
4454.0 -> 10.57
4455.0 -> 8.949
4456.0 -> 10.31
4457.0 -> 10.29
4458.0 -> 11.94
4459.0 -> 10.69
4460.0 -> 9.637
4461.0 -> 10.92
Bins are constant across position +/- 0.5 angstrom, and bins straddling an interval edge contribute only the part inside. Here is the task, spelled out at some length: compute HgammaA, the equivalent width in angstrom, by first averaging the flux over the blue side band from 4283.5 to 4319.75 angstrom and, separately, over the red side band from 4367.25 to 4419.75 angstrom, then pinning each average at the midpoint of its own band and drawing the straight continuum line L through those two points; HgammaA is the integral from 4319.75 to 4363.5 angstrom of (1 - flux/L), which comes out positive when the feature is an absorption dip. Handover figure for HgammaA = -4.5 angstrom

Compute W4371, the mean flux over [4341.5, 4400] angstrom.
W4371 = 10.9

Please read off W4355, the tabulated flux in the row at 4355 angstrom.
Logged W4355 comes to 11.79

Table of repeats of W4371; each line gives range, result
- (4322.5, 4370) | 11.1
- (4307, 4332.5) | 10.7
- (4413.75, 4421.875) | 11.9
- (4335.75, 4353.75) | 10.3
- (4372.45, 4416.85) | 10.5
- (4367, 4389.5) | 10.4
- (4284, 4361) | 10.2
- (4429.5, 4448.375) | 11.4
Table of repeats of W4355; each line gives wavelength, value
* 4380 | 11.23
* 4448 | 11.14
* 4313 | 5.551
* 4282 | 11.12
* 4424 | 11.26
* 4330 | 13.73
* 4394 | 10.74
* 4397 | 10.25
